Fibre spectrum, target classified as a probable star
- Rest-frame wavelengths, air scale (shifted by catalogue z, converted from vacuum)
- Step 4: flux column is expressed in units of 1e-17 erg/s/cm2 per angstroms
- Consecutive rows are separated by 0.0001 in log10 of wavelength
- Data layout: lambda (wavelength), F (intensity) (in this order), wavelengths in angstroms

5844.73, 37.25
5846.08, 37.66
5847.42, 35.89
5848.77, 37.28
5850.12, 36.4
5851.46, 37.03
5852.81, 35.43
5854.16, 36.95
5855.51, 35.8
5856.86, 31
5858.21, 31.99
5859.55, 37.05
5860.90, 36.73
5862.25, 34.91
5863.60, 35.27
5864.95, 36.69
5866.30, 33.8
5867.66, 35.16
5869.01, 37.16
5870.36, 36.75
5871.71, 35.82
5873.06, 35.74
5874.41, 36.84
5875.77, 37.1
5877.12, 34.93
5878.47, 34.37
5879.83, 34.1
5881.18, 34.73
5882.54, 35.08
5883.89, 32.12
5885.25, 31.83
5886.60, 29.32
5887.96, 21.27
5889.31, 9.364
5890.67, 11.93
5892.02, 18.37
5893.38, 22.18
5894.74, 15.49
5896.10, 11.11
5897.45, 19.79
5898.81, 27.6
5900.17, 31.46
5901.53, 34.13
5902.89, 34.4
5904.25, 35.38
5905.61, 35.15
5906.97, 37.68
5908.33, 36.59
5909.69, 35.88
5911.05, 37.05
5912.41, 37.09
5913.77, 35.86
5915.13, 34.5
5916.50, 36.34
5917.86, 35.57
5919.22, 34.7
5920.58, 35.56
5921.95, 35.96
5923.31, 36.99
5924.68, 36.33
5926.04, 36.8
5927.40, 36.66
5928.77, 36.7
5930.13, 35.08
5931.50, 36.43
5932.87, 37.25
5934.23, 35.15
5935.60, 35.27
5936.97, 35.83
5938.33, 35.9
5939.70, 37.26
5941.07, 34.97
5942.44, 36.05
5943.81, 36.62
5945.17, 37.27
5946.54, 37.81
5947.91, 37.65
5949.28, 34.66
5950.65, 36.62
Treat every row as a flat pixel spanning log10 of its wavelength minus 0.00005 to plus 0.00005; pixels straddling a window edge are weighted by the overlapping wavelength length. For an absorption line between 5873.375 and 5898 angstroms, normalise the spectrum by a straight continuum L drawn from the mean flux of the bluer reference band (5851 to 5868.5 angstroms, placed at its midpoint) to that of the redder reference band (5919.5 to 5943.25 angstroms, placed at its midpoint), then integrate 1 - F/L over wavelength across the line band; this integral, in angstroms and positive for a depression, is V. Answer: 6.4 angstroms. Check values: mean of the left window 35.2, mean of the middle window 26.3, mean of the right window 36.1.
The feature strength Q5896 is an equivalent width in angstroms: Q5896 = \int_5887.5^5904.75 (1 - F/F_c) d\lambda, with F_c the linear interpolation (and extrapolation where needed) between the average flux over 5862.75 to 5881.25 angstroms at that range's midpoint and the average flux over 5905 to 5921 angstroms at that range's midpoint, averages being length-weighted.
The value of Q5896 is 6.5 angstroms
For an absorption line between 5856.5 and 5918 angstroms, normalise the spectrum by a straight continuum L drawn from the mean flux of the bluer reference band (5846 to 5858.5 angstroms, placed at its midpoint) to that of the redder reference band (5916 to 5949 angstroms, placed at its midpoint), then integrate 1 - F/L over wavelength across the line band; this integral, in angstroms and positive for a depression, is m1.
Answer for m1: 7.4 angstroms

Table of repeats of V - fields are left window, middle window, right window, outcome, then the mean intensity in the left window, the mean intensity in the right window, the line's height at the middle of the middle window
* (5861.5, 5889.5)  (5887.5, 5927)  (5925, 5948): 5.6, 33.4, 36.4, 34.9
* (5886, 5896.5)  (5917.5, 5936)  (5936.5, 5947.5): -3.2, 17.4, 36.5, 30.8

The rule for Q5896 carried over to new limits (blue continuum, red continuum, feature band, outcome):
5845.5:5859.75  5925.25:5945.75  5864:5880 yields 0.0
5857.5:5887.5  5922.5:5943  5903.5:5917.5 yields -0.2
